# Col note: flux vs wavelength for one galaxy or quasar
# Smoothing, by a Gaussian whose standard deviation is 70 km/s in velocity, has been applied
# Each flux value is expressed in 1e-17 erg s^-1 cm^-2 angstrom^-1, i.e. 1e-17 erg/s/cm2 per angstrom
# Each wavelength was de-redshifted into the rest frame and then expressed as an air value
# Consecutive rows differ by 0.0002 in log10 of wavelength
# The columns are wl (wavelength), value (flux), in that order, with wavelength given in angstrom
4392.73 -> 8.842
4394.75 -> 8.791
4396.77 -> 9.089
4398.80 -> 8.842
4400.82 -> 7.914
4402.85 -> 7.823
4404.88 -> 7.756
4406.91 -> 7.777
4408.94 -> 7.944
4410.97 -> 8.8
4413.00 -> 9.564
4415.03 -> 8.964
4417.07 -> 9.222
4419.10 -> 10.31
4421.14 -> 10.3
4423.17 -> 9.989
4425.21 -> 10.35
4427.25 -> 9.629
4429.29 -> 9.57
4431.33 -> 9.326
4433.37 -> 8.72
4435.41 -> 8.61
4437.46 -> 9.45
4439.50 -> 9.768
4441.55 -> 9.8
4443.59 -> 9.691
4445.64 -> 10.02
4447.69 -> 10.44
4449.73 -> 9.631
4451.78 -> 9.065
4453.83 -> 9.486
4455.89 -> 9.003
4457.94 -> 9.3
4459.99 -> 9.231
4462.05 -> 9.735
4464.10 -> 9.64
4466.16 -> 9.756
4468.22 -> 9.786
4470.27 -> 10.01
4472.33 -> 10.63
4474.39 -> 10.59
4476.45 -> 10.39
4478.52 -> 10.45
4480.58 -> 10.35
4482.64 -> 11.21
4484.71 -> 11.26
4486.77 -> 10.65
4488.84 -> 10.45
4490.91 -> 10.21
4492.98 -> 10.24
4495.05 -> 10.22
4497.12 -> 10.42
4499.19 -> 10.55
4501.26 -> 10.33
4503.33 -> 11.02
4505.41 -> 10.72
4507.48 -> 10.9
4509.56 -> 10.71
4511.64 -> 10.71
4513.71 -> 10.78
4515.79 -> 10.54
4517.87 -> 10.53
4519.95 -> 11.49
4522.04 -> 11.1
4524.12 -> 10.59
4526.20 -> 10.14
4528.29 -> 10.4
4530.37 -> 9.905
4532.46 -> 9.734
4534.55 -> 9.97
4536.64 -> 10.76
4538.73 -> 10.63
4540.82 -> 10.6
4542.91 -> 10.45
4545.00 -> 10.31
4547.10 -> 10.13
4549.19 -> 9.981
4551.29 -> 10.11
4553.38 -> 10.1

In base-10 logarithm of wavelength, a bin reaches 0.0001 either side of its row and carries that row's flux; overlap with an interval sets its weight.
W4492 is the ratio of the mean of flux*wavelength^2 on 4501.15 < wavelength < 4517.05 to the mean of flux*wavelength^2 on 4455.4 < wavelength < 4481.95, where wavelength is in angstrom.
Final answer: 1.10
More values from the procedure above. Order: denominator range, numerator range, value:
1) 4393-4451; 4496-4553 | 1.19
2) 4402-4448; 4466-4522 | 1.17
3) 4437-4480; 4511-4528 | 1.12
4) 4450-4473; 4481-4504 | 1.12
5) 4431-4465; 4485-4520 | 1.15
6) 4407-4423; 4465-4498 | 1.16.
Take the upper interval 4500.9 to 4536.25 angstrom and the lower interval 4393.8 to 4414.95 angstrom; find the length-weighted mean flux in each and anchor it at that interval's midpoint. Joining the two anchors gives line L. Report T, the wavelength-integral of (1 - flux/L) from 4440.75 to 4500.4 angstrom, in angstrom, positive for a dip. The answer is -2.5 angstrom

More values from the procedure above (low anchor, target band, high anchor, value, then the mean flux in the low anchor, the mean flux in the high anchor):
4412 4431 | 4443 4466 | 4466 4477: 1.12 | 9.75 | 10.2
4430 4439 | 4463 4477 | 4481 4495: 0.01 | 9.09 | 10.6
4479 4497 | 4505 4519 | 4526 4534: -0.61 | 10.6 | 10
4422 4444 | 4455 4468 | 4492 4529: 0.62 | 9.54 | 10.6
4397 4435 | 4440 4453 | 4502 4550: -0.44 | 9.04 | 10.5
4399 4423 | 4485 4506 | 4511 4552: -1.16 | 8.81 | 10.4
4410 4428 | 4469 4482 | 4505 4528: -0.15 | 9.68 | 10.7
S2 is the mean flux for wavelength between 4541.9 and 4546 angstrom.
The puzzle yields 10.4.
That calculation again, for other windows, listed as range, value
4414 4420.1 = 9.5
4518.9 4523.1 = 11.3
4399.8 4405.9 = 7.83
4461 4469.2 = 9.72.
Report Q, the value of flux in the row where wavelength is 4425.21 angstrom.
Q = 10.35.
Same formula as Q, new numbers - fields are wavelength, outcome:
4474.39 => 10.59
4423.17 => 9.989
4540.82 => 10.6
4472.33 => 10.63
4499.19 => 10.55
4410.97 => 8.8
